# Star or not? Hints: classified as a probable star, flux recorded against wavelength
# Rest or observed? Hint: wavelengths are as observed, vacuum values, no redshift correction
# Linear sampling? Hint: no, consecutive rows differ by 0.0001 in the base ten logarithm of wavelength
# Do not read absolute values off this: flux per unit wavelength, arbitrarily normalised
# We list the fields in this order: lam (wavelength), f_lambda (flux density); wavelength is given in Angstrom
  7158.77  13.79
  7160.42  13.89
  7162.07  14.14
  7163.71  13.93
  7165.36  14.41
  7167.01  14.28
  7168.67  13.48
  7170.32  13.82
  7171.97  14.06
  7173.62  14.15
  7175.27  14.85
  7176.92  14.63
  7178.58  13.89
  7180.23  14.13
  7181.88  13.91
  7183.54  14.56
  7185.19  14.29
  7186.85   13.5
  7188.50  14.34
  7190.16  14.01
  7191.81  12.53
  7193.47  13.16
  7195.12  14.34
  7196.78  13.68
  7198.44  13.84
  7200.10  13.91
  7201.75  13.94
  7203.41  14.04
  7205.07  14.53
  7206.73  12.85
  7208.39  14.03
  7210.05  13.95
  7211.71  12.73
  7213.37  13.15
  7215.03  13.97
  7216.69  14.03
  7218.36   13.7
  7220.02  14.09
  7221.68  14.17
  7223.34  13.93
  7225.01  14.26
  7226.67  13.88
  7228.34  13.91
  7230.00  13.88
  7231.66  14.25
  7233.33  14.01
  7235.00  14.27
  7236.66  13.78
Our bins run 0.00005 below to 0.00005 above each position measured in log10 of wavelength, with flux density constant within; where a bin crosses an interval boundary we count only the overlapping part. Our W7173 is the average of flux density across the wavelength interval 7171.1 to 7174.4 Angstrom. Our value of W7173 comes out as 14.1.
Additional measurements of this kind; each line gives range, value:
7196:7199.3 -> 13.7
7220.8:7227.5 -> 14.1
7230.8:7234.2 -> 14.1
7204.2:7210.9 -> 13.8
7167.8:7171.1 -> 13.6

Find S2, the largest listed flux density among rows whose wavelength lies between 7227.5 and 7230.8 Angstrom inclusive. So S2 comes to 13.91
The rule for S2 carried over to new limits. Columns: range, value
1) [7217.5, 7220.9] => 14.09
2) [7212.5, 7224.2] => 14.17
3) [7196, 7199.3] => 13.84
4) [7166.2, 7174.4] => 14.28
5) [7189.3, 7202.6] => 14.34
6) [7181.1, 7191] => 14.56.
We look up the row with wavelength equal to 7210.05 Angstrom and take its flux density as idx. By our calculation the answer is 13.95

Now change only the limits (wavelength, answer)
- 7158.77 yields 13.79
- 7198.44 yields 13.84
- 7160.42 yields 13.89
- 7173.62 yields 14.15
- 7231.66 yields 14.25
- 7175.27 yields 14.85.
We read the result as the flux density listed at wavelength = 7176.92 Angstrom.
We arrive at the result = 14.63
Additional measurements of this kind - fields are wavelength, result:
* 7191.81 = 12.53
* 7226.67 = 13.88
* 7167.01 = 14.28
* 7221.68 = 14.17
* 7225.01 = 14.26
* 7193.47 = 13.16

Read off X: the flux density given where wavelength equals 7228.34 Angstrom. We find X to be 13.91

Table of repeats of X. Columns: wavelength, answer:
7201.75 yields 13.94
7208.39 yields 14.03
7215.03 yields 13.97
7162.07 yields 14.14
